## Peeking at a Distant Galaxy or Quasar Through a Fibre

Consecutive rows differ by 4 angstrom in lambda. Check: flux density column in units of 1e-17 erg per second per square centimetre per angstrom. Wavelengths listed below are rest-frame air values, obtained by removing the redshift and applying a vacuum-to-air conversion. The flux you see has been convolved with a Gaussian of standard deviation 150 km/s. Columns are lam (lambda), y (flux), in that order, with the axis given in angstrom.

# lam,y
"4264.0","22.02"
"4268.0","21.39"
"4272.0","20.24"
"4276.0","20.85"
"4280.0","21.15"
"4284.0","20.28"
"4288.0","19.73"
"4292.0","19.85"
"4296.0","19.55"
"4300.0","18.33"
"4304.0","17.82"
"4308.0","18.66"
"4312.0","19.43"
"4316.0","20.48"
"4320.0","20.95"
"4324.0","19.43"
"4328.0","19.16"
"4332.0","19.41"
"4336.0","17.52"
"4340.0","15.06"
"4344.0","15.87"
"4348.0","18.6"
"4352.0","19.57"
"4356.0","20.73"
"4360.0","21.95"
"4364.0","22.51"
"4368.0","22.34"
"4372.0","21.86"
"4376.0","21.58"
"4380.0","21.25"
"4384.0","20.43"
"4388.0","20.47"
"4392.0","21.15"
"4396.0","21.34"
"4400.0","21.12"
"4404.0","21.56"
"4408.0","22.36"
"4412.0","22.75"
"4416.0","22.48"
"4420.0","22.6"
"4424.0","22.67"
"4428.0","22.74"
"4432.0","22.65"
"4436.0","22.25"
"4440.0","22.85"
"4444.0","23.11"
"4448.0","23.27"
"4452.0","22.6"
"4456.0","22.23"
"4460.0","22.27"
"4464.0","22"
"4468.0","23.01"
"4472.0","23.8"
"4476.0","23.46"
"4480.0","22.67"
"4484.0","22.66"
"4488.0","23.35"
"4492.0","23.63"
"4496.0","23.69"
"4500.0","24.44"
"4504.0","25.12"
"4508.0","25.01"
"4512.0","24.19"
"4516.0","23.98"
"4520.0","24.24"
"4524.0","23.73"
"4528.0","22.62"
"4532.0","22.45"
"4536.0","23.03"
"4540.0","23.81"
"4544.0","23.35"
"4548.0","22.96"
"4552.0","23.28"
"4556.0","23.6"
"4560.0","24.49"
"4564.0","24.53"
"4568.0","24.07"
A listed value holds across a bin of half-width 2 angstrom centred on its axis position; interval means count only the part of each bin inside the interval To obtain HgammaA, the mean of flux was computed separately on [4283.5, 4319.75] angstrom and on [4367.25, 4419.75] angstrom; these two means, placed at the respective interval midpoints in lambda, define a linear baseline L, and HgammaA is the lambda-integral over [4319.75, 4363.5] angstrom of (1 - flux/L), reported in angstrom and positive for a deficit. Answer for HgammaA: 2.97 angstrom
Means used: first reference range 19.4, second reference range 21.6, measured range 19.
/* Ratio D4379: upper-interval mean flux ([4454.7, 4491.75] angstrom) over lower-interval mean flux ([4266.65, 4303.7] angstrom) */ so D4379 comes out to 1.14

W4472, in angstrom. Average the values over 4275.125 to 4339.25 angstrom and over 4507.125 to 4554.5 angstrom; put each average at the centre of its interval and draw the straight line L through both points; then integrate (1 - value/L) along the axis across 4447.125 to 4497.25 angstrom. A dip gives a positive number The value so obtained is -1.1 angstrom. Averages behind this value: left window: 19.4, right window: 23.5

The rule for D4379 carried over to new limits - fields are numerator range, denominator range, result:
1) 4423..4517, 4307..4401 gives 1.16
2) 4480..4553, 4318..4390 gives 1.19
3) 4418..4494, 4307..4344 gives 1.22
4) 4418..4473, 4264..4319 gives 1.14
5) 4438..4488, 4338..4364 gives 1.21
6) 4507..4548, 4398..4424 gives 1.06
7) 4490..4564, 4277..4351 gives 1.25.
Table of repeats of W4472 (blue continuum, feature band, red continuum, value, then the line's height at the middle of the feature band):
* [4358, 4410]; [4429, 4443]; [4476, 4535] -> -0.11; 22.5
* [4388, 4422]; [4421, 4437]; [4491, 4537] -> -0.23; 22.3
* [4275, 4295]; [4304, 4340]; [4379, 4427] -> 2.93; 20.7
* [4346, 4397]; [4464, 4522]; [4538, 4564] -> -2.35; 22.8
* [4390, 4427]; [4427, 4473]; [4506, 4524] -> 0.39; 22.9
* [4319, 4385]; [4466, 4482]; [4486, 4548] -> -0.35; 22.7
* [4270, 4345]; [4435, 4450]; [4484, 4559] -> -0.61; 22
